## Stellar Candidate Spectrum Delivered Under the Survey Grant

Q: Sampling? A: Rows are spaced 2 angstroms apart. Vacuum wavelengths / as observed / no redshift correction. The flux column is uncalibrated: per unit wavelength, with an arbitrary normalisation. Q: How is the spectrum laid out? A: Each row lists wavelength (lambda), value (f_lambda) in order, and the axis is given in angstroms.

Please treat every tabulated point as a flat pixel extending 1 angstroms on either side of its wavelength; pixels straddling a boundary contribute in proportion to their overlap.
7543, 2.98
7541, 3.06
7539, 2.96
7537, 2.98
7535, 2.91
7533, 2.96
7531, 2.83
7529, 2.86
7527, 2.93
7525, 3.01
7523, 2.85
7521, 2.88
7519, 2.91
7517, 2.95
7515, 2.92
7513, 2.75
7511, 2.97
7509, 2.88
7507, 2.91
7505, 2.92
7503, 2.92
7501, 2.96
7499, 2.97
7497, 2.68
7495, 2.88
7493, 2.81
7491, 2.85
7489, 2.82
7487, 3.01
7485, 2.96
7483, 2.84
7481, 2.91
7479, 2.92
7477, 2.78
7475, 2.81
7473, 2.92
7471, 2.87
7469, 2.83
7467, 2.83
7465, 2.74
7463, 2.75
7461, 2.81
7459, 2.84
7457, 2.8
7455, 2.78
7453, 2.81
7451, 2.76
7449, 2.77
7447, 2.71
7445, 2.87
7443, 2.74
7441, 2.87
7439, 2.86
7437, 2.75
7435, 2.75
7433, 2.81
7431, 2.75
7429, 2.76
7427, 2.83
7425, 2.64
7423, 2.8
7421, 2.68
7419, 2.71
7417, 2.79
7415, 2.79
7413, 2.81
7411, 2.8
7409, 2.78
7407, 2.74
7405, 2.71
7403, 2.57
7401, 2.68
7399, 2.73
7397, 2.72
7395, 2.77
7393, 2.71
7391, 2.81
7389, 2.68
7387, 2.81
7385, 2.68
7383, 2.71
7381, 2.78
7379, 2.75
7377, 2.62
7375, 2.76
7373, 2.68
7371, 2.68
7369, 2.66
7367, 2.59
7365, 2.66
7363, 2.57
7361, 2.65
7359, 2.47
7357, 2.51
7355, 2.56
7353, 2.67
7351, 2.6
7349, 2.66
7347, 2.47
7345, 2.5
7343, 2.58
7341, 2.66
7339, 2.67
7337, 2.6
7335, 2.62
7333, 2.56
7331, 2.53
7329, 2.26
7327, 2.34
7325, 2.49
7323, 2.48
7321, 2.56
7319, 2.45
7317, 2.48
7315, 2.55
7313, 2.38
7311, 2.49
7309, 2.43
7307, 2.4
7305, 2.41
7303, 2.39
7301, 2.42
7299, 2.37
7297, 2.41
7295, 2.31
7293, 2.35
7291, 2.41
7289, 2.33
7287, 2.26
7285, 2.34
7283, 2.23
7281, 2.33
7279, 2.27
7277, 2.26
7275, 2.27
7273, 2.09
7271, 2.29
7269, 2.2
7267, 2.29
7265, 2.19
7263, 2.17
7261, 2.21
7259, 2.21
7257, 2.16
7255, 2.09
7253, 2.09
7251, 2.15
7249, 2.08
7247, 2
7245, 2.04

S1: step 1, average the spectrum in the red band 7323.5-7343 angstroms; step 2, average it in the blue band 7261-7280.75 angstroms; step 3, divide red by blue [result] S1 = 1.1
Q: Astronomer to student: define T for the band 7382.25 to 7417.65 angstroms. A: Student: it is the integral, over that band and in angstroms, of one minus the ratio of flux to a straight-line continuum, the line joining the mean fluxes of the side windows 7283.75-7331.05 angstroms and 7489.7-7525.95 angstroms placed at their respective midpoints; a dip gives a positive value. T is -1.5 angstroms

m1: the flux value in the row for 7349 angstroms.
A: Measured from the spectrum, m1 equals 2.66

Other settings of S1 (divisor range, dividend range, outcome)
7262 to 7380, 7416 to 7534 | 1.15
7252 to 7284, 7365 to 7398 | 1.23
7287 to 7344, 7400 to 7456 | 1.12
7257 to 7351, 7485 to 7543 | 1.21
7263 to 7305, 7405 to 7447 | 1.21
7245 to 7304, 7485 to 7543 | 1.30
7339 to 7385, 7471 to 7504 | 1.09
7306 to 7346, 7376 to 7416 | 1.09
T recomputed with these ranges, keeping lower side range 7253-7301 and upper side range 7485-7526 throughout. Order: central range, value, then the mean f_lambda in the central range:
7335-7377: -2.20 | 2.61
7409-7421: -0.58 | 2.77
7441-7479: -0.52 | 2.81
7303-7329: -0.82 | 2.44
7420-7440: -0.58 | 2.76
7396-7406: -0.30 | 2.68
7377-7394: -1.14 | 2.73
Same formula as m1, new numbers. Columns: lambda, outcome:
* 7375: 2.76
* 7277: 2.26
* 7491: 2.85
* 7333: 2.56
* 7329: 2.26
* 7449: 2.77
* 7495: 2.88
